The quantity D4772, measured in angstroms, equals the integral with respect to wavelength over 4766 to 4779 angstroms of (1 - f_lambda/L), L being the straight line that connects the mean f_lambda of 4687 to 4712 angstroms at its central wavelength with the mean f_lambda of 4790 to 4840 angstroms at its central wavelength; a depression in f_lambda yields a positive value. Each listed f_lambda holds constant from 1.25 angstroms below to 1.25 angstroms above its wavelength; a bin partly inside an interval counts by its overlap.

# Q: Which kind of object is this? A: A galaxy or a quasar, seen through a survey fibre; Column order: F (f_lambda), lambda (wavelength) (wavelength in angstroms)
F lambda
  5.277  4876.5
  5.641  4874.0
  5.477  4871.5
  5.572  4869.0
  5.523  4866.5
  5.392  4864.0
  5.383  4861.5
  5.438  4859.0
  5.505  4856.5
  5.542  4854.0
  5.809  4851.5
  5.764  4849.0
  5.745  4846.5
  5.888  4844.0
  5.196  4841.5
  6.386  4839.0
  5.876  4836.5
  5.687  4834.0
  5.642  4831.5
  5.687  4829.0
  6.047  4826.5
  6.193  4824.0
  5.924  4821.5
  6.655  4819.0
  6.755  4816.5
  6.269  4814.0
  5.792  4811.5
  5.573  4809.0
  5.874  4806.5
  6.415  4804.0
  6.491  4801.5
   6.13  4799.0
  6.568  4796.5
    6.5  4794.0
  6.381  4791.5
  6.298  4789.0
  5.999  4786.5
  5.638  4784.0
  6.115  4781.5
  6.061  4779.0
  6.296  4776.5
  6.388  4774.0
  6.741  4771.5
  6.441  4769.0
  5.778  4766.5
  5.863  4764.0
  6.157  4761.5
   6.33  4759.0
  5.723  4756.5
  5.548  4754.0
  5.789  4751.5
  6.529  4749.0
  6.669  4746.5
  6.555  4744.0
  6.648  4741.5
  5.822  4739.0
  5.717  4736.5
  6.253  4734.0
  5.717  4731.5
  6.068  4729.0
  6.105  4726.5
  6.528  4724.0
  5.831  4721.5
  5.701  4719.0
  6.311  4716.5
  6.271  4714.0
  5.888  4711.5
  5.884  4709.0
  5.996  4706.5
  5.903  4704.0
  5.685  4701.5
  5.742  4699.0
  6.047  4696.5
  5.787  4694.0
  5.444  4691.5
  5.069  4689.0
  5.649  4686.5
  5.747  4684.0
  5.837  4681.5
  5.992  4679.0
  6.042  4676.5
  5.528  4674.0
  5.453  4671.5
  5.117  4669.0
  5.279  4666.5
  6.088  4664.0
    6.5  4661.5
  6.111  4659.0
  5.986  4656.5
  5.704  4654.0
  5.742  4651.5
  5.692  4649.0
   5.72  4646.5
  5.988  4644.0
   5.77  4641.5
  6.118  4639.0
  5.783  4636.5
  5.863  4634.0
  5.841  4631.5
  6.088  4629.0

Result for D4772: -0.7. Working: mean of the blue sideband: 5.74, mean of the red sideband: 6.14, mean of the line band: 6.33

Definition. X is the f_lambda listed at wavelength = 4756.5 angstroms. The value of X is 5.723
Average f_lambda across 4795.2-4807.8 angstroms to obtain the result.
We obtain 6.29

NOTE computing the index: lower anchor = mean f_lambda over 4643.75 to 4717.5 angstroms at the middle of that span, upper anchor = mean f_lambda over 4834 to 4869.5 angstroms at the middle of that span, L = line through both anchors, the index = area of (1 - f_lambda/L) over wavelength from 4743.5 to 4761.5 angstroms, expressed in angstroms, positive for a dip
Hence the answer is -1.3 angstroms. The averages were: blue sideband 5.8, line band 6.15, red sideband 5.65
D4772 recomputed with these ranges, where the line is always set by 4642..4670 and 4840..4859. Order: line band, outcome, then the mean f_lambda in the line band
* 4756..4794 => -3.1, 6.17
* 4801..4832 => -2.4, 6.1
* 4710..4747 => -2.4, 6.13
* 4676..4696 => 0.3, 5.7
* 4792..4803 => -1.4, 6.42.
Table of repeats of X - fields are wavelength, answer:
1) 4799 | 6.13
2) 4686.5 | 5.649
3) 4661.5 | 6.5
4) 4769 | 6.441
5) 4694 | 5.787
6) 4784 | 5.638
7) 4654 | 5.704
